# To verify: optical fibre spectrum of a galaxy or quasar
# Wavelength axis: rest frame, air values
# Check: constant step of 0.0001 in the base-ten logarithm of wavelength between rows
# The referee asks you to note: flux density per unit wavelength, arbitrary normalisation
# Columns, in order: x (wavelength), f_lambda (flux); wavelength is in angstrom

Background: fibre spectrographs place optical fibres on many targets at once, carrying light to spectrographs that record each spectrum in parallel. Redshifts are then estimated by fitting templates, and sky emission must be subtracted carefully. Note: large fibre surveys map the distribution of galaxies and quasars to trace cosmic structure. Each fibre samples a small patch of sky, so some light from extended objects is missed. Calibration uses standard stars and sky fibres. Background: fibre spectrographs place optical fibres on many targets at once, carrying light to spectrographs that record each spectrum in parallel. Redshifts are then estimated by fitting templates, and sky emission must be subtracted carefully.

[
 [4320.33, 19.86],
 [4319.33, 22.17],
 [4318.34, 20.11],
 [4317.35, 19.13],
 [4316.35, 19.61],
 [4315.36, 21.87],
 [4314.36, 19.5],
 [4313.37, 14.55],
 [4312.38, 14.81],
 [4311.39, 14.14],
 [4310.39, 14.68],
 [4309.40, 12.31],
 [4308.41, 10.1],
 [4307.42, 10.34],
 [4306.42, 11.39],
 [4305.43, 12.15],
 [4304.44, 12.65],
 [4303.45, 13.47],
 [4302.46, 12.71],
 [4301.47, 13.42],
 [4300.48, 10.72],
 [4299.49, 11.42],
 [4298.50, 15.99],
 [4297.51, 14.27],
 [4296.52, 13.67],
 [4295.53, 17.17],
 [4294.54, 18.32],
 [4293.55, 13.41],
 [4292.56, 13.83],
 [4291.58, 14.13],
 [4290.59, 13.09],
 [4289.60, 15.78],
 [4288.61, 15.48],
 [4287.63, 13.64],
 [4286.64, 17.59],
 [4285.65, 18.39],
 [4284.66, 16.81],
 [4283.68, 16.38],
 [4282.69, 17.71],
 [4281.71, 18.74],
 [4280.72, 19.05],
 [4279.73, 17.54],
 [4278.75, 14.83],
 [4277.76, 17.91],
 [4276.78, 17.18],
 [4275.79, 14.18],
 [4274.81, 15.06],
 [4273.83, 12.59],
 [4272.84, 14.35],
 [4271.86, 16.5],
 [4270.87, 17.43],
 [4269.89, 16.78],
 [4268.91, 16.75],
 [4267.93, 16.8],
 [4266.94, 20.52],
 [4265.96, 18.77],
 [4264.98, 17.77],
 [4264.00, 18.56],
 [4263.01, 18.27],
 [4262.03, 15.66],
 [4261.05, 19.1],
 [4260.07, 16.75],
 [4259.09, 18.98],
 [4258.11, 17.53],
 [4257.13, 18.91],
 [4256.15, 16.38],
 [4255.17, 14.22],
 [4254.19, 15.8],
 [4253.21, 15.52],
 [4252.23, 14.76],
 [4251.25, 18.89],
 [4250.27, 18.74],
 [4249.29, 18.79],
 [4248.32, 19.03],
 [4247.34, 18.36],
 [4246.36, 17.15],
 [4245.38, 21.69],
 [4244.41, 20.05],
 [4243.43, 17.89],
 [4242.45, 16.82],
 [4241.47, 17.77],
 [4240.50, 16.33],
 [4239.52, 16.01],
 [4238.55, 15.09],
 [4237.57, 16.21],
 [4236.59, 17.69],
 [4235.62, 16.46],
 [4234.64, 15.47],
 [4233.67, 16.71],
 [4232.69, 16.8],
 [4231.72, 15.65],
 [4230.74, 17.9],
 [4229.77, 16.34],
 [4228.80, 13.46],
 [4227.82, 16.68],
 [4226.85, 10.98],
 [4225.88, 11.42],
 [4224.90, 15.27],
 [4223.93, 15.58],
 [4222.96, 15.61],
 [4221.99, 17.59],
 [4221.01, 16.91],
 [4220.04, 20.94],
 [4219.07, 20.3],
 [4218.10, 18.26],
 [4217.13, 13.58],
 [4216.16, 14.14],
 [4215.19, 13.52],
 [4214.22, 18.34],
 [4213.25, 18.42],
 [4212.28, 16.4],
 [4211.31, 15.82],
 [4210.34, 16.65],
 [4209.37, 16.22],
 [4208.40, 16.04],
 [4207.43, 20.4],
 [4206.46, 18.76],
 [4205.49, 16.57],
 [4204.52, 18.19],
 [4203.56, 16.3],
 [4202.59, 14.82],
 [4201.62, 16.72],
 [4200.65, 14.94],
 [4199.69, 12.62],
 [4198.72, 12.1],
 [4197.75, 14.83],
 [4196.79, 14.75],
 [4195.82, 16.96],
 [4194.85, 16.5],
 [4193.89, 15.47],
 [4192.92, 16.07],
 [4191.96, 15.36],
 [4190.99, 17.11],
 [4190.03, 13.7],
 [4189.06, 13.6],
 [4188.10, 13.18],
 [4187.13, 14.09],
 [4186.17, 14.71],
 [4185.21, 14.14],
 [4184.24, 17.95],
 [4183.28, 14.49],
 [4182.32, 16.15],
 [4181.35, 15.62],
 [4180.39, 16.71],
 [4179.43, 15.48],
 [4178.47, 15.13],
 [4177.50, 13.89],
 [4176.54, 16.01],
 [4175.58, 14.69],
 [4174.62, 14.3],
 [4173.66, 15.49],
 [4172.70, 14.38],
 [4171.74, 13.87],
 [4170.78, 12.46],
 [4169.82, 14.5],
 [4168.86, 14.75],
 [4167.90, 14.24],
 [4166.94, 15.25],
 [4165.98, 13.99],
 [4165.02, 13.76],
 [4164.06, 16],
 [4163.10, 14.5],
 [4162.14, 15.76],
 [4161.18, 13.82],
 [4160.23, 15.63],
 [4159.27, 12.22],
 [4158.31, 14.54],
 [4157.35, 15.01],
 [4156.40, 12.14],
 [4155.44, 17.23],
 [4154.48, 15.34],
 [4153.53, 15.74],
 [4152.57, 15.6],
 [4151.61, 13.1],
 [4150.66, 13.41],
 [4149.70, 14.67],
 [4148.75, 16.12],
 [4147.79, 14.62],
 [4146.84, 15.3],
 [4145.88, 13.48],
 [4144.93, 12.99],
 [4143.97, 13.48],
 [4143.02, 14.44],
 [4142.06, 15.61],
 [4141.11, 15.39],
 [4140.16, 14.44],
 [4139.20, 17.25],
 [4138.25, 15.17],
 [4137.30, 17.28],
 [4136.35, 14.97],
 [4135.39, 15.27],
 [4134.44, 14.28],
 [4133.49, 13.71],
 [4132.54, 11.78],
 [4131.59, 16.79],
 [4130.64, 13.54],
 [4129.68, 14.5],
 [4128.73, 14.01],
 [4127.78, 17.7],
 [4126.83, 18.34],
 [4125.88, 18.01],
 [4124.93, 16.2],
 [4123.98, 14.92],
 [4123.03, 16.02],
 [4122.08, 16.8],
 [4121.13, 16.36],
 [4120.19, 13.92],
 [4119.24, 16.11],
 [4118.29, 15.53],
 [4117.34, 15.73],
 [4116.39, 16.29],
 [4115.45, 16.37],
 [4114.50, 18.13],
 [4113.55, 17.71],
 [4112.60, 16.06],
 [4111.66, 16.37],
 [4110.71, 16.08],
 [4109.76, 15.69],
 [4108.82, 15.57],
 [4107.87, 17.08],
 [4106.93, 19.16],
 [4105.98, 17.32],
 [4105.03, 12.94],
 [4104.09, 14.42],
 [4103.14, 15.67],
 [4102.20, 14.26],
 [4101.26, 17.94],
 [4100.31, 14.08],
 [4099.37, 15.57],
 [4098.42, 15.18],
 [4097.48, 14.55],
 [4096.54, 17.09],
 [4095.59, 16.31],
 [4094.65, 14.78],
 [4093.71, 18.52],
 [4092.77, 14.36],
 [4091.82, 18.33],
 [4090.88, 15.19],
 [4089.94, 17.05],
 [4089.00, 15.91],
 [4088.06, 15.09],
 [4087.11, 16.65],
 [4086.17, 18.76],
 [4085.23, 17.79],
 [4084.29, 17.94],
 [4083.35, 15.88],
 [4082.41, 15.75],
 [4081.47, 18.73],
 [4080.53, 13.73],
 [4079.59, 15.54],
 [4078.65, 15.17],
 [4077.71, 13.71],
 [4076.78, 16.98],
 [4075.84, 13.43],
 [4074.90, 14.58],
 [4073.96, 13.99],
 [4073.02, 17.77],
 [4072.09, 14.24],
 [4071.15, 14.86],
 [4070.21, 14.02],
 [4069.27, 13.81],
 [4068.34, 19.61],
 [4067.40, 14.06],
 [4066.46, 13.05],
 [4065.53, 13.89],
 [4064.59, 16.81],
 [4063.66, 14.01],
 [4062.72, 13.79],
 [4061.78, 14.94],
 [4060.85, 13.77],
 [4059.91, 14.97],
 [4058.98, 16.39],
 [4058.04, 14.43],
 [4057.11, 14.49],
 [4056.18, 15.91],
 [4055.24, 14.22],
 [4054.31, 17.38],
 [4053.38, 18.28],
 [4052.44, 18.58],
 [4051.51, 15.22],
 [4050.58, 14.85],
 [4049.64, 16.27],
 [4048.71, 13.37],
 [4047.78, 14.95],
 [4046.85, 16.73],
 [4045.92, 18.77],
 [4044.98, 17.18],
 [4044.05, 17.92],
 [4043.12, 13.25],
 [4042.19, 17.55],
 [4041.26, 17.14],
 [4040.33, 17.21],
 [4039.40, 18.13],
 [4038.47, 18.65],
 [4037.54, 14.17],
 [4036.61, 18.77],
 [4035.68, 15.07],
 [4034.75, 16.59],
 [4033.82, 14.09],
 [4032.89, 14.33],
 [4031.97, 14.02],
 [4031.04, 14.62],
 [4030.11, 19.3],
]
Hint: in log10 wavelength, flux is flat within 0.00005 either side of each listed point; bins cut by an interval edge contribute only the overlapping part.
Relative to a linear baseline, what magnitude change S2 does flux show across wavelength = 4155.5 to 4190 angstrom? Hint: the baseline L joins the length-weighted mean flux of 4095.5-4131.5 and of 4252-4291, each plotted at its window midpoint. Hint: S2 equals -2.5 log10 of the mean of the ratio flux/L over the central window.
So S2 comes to 0.11 mag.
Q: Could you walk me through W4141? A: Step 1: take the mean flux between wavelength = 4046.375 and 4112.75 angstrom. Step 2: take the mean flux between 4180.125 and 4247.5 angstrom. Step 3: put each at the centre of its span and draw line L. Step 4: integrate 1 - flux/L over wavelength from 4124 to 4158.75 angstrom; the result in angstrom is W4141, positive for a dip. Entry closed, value 1.9 angstrom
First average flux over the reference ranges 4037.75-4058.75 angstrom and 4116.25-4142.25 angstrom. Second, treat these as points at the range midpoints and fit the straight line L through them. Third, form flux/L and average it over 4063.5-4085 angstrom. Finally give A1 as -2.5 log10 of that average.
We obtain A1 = 0.05 mag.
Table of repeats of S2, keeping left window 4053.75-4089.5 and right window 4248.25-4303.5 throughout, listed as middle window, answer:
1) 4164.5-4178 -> 0.10 mag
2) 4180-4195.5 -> 0.04 mag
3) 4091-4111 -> -0.03 mag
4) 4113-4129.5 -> -0.05 mag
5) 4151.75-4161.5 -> 0.08 mag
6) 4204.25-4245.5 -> -0.04 mag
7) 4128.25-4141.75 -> 0.06 mag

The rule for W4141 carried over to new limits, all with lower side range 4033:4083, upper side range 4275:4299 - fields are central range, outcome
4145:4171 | 2.1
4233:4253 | -1.9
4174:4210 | 0.8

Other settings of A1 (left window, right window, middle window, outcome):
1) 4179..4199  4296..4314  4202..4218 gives -0.120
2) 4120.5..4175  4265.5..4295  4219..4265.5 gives -0.068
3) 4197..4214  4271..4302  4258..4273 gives -0.126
